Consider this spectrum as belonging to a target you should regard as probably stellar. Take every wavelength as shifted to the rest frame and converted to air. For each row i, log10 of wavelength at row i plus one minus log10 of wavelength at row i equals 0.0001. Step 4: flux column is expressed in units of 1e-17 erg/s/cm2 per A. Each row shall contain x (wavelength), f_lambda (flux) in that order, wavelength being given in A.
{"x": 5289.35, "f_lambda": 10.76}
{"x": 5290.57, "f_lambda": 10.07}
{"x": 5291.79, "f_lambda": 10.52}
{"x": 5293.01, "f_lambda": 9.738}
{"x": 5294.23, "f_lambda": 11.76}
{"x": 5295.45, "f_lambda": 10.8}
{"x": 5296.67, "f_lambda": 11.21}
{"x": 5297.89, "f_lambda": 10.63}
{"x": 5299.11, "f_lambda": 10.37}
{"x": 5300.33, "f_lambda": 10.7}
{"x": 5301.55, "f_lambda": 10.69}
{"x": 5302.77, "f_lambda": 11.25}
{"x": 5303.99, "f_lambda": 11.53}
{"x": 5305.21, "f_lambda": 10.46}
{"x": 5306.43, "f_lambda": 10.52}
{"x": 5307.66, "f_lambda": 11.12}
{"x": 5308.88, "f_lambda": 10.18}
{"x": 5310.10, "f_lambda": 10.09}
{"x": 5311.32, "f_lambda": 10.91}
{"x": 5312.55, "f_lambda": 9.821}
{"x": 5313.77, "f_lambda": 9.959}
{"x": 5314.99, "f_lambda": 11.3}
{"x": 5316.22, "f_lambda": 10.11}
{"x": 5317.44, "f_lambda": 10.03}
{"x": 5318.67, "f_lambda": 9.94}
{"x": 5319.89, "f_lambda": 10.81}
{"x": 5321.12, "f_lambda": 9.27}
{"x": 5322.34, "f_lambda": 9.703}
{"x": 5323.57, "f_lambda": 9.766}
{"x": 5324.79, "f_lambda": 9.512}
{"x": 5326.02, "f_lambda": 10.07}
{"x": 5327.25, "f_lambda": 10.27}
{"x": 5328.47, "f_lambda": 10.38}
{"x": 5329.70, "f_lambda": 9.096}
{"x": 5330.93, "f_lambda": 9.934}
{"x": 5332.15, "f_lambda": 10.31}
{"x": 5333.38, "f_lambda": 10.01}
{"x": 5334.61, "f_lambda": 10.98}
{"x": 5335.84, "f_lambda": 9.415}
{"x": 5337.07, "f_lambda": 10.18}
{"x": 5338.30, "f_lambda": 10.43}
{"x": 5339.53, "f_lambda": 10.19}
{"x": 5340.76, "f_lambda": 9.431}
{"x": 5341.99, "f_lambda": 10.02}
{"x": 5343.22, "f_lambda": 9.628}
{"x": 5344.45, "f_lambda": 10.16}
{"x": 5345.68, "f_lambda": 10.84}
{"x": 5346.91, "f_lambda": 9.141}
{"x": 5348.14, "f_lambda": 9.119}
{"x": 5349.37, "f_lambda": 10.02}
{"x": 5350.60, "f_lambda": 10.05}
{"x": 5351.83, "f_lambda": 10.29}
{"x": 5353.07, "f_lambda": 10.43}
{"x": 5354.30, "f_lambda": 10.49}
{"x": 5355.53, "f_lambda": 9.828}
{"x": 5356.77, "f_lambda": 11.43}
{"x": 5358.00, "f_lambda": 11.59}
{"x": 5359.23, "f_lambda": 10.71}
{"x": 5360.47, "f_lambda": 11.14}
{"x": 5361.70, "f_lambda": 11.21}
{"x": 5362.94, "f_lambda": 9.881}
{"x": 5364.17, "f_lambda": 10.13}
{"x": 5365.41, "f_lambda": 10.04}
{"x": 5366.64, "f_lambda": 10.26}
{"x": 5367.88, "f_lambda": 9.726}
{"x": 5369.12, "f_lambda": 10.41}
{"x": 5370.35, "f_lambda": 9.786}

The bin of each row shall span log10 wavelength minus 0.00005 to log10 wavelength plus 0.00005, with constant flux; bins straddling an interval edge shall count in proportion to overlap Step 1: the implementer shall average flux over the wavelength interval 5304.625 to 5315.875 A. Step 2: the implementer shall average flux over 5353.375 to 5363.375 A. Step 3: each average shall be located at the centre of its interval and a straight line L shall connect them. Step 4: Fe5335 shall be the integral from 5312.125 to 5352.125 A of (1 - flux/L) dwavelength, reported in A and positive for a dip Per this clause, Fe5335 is 2.30 A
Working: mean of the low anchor 10.5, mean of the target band 10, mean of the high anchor 10.8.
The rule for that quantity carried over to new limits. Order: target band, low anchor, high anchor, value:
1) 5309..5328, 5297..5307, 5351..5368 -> 1.07 A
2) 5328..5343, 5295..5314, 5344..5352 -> 0.18 A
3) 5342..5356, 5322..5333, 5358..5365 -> 0.53 A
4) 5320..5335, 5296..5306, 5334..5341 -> 0.54 A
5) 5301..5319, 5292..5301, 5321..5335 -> -0.24 A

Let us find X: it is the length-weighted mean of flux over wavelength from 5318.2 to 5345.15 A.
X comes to 9.98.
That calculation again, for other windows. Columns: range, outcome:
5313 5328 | 10.1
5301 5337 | 10.3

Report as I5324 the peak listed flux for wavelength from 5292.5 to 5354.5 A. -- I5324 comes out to 11.76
